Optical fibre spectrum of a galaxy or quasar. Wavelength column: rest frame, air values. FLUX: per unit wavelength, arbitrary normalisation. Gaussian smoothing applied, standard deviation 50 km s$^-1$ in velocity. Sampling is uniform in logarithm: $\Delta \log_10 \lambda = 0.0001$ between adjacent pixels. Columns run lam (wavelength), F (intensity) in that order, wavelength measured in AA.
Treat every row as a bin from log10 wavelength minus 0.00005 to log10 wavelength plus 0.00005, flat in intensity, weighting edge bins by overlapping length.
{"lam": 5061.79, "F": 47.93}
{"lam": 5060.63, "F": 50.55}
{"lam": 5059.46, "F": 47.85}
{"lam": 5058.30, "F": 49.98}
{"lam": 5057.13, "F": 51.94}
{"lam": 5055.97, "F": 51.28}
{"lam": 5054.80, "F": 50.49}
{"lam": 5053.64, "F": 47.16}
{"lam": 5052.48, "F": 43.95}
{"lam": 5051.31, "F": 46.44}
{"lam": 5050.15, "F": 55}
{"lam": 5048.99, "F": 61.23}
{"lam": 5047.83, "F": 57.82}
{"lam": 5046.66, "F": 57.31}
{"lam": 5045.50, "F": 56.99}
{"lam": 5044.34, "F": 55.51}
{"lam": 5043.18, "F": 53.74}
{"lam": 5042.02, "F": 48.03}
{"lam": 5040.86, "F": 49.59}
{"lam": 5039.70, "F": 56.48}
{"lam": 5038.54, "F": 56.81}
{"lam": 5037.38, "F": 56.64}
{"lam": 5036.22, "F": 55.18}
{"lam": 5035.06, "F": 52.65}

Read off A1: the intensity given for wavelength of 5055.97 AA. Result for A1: 51.28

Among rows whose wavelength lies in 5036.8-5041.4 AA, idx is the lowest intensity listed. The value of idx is 49.59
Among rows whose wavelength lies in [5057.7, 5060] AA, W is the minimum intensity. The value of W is 47.85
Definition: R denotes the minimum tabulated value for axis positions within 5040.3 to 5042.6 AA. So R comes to 48.03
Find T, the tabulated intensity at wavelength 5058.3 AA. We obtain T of 49.98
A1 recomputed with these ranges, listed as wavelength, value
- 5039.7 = 56.48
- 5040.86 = 49.59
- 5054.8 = 50.49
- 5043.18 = 53.74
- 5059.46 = 47.85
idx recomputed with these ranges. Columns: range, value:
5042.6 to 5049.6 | 53.74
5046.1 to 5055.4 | 43.95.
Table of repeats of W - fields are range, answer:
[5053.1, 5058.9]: 47.16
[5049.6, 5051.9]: 46.44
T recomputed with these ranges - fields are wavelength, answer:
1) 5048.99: 61.23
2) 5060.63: 50.55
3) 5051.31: 46.44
